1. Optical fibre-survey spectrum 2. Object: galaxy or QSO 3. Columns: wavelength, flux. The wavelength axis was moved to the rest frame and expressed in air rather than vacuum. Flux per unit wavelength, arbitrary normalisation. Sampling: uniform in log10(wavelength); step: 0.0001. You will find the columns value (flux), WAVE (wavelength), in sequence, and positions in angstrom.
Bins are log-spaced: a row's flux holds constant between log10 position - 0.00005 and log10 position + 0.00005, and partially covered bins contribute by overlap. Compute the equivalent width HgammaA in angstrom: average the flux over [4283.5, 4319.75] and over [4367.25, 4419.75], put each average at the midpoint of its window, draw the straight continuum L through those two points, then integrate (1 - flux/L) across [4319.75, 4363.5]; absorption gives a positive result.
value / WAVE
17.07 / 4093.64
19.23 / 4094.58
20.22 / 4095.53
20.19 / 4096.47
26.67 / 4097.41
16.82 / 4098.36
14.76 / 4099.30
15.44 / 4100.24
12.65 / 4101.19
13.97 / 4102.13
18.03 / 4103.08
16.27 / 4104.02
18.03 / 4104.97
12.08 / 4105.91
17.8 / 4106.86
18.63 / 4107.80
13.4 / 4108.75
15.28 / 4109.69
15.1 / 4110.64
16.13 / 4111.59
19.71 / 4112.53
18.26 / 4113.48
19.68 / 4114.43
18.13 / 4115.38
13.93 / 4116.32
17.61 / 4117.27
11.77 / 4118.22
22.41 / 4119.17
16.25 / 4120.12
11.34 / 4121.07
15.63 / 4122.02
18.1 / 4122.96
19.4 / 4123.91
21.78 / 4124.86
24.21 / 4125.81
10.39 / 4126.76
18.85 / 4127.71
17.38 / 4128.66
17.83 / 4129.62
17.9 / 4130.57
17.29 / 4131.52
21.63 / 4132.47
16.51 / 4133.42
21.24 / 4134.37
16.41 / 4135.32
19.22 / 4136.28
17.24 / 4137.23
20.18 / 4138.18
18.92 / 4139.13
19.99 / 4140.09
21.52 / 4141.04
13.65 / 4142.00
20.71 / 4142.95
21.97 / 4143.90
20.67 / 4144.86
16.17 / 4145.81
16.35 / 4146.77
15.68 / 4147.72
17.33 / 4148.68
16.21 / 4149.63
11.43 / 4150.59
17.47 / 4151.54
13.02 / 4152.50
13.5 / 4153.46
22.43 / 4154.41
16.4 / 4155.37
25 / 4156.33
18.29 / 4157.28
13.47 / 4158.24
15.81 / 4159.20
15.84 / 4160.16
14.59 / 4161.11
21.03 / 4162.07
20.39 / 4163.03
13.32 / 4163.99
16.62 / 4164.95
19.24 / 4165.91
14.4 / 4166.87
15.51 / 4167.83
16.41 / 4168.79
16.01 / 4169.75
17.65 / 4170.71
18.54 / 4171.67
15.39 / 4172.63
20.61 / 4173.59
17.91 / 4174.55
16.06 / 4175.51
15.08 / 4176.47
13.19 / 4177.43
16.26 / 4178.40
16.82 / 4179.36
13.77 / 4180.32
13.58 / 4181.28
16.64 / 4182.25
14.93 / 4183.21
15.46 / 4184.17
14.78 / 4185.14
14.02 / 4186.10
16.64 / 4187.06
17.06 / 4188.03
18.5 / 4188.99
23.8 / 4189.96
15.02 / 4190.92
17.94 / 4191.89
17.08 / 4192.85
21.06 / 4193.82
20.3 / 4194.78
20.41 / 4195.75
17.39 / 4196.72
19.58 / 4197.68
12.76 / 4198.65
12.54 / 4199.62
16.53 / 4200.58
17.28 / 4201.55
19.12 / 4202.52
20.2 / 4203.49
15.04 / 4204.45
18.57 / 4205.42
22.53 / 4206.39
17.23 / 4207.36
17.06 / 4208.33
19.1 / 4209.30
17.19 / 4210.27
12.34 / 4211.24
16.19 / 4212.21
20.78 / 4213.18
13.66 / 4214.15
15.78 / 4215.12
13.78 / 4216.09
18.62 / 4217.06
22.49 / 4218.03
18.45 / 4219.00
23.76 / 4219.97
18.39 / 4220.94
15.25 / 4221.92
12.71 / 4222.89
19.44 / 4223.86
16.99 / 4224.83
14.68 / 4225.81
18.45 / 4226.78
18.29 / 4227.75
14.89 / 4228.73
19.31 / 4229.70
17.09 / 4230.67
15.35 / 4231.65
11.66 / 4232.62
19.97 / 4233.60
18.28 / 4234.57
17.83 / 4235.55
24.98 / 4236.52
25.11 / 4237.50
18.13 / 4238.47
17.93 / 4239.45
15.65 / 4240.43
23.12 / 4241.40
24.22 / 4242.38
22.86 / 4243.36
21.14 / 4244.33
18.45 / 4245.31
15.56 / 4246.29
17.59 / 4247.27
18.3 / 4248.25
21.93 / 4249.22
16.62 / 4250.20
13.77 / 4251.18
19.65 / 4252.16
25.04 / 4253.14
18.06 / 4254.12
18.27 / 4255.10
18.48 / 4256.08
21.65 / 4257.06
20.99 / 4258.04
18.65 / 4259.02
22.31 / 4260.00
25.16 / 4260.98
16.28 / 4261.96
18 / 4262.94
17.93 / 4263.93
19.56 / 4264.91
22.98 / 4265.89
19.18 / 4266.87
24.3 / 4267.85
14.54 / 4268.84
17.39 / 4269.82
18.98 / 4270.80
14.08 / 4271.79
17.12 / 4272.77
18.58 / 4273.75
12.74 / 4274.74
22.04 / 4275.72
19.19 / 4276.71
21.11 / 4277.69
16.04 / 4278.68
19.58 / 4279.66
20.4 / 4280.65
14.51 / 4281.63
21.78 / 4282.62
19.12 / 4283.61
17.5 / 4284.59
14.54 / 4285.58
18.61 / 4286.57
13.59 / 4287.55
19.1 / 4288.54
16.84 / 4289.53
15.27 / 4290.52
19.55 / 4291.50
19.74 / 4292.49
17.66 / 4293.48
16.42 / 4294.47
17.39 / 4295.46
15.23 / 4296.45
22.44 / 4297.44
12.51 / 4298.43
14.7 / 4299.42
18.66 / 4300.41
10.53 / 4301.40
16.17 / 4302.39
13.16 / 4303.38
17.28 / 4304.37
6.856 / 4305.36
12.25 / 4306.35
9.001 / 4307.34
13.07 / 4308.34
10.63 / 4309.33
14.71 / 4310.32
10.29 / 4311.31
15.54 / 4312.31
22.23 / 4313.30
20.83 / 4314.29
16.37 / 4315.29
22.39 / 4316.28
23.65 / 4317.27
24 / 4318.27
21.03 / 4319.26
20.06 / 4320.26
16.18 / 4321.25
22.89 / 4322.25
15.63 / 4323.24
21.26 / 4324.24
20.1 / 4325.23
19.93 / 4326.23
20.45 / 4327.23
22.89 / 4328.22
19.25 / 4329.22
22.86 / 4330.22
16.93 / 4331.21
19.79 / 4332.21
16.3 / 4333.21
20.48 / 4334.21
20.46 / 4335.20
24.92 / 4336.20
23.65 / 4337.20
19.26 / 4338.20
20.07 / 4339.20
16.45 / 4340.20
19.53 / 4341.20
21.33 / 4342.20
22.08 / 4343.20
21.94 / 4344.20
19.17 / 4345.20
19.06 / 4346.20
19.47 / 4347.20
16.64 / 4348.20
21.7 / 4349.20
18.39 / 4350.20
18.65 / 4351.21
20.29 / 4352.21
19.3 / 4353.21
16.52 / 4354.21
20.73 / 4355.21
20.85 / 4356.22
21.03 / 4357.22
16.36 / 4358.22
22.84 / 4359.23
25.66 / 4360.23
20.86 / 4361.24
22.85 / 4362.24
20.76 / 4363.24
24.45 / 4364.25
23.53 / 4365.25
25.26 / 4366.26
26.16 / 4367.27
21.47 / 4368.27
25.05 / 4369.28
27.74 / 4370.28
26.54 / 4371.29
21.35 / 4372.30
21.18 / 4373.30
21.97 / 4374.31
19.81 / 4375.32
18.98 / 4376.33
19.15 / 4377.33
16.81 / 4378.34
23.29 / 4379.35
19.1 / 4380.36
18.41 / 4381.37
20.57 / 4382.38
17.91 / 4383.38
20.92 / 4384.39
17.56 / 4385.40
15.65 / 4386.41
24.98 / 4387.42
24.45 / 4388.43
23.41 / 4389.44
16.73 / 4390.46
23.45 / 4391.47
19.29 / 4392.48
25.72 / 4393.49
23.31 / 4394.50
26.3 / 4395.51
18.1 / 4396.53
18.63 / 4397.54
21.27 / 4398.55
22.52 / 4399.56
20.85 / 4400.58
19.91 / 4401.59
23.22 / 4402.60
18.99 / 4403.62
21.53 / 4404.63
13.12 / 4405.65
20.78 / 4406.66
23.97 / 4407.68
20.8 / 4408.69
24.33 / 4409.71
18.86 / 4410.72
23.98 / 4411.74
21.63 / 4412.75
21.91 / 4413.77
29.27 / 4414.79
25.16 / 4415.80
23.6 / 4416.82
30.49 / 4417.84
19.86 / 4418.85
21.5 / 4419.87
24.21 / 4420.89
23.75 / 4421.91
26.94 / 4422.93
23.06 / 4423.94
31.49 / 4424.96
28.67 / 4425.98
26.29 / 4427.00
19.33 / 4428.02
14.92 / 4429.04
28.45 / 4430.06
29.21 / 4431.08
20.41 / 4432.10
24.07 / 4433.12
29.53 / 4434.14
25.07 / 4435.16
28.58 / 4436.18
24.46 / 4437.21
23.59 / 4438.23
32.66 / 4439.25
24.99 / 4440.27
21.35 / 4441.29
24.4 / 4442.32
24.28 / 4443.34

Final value -3.3 angstrom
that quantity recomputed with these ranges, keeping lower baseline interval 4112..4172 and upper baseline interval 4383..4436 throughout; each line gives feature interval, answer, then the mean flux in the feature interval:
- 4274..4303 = 4.3 angstrom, 17.3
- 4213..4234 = 2.1 angstrom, 17.2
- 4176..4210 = 2.7 angstrom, 17.1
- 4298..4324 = 5.7 angstrom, 16.2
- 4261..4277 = 1.2 angstrom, 18.5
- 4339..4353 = 1.2 angstrom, 19.6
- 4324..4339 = 0.5 angstrom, 20.5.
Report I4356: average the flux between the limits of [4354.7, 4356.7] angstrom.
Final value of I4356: 20.7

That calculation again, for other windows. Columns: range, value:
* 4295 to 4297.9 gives 18.3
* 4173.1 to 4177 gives 17.4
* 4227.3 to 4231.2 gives 17.3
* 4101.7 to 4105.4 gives 16.6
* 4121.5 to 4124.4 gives 17.7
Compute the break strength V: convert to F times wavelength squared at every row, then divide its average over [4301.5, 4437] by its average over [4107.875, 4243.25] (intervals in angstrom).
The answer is 1.3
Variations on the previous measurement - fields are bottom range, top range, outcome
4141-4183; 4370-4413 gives 1.40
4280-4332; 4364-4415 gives 1.29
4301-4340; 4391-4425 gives 1.30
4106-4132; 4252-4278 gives 1.21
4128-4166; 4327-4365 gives 1.26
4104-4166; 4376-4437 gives 1.46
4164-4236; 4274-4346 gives 1.12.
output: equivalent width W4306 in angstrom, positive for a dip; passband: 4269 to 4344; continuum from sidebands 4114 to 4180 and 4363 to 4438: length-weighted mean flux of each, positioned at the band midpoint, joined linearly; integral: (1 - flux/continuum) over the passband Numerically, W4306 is 10.0 angstrom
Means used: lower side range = 17.4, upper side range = 22.6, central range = 17.9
